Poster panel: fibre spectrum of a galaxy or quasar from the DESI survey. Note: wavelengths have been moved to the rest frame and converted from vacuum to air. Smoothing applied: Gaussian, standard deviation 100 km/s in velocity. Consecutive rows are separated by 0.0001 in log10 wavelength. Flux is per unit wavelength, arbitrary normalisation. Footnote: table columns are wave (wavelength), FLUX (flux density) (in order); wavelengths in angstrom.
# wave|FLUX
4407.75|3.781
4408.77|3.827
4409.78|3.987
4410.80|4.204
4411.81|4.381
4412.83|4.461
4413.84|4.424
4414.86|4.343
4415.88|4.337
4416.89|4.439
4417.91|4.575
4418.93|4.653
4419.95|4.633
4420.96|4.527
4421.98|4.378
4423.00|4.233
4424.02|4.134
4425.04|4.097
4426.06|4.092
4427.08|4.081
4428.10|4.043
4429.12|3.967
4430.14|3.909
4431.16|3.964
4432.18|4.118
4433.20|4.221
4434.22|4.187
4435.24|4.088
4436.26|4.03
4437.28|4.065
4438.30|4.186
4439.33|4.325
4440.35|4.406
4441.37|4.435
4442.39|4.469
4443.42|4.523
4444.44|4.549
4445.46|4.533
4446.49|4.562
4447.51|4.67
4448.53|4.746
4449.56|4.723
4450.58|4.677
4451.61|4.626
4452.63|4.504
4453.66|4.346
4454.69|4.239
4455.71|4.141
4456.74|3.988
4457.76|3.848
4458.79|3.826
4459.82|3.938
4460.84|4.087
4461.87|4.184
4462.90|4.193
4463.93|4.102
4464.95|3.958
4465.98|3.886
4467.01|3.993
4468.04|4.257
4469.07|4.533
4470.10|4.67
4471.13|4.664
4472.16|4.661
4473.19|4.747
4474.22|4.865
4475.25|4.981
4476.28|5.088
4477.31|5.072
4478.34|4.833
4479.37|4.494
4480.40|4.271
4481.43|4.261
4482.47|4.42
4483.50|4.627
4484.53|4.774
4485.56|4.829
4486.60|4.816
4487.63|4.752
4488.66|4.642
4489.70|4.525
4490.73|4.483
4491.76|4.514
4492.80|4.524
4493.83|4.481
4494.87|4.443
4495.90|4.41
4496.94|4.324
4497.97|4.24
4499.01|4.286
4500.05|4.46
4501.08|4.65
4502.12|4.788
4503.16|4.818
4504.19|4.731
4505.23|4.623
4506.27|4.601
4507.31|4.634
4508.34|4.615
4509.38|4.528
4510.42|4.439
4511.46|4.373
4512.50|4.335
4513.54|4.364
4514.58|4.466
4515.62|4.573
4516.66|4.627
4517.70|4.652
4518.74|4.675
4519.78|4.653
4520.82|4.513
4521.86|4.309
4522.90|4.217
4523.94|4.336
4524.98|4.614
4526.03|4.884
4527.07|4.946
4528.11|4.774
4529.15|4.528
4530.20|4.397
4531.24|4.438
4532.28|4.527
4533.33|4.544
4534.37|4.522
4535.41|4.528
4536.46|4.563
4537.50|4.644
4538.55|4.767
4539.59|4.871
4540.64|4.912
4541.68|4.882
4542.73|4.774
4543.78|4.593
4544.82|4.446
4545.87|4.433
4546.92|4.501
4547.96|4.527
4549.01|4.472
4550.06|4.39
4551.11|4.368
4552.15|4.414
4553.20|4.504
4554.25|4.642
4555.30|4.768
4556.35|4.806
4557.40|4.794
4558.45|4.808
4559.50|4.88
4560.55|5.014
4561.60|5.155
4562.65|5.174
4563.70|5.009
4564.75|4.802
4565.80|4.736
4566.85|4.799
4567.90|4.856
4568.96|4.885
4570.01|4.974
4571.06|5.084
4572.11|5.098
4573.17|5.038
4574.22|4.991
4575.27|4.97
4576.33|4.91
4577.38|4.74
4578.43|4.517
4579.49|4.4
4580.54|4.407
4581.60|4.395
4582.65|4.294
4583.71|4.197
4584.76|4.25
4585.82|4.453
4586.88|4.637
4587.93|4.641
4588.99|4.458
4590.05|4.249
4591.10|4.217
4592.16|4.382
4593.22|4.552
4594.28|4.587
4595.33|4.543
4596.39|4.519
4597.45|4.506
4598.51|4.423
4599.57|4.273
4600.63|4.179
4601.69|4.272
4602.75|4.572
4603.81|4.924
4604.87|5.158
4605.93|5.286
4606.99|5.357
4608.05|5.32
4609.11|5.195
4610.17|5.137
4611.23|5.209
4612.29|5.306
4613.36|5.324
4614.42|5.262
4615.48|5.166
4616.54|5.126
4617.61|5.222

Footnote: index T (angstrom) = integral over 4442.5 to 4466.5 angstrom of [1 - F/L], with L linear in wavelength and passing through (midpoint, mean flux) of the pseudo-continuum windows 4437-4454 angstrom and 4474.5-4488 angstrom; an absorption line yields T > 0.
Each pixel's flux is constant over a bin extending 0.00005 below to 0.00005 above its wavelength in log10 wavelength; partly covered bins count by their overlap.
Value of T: 1.31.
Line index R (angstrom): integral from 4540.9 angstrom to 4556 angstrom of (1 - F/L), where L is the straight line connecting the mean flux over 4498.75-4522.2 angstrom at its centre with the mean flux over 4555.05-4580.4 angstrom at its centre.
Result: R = 0.7 angstrom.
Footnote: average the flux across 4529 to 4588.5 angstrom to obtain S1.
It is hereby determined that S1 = 4.68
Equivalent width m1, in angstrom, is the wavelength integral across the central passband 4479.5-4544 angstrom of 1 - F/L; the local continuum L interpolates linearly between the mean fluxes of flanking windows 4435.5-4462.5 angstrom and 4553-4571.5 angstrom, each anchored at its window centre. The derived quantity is 0.9 angstrom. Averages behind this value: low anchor 4.33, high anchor 4.88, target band 4.57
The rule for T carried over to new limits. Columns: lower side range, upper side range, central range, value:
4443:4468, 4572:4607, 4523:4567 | -1.9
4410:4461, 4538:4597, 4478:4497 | -0.5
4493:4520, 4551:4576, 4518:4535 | 0.3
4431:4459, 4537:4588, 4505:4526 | 0.2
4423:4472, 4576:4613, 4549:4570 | -1.0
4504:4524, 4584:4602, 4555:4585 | -2.3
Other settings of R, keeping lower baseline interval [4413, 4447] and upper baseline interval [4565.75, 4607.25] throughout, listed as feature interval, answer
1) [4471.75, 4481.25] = -0.8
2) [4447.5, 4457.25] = -0.3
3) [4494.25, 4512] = -0.3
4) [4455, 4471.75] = 0.8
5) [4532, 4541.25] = -0.3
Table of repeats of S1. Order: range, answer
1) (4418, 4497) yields 4.39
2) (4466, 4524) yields 4.56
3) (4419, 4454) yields 4.33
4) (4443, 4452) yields 4.63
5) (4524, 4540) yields 4.63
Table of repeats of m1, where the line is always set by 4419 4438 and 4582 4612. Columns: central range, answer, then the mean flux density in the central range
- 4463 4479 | -0.96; 4.55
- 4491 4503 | -0.32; 4.47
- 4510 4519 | -0.18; 4.49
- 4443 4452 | -0.86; 4.63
